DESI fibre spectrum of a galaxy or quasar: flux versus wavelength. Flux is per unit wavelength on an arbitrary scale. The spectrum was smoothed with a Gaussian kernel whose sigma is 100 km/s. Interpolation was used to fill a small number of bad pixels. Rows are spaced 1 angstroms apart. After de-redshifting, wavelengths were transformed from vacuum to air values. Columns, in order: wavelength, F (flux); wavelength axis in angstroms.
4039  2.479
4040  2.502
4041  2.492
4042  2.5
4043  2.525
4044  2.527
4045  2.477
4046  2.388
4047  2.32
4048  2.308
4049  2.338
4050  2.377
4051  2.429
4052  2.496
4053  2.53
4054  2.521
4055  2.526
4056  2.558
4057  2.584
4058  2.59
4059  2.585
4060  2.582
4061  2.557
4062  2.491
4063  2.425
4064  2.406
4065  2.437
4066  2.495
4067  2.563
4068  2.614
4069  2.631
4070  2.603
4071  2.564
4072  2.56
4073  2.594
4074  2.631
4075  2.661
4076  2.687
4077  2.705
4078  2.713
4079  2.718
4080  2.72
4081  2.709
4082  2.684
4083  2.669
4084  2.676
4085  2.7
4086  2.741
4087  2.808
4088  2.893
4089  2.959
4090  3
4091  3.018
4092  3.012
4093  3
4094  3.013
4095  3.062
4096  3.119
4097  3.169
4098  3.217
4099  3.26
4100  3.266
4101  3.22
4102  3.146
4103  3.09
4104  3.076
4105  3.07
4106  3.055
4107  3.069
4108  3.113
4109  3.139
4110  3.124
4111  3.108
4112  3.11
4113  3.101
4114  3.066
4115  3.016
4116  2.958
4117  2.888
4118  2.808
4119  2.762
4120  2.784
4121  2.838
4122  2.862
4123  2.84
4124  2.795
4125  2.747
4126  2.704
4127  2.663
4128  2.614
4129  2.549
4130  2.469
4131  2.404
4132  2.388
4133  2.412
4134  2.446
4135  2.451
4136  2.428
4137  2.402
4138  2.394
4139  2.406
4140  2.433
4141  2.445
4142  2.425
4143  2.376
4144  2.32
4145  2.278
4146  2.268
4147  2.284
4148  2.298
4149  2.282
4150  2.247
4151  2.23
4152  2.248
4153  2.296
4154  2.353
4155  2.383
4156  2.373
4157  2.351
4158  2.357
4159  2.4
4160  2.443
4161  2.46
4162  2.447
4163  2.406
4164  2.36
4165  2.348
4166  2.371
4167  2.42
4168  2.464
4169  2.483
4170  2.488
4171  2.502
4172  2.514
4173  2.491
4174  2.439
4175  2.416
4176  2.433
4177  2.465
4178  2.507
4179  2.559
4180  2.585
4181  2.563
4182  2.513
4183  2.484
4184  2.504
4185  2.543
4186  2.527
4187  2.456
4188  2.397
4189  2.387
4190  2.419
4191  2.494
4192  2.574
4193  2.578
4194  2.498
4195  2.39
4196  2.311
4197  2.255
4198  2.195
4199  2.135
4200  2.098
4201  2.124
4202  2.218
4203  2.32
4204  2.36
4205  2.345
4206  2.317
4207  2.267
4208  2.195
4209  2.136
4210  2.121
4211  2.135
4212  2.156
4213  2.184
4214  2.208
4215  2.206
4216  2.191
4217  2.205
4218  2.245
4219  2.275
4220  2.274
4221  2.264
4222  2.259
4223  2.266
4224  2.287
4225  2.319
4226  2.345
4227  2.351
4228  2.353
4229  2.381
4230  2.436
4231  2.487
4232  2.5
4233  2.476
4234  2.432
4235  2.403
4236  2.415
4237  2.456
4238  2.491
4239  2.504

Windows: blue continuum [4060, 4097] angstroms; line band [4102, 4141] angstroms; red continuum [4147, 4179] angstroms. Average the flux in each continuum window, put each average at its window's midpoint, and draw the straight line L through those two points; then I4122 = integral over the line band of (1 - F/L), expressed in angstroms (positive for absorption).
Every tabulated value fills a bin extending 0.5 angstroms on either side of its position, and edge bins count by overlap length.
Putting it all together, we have -3.3 angstroms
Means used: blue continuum 2.72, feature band 2.78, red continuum 2.4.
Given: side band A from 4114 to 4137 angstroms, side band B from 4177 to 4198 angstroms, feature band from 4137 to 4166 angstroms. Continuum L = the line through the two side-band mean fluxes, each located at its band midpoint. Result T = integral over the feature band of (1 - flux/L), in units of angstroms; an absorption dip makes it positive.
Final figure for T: 2.63 angstroms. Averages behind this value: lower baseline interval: 2.68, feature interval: 2.36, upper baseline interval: 2.47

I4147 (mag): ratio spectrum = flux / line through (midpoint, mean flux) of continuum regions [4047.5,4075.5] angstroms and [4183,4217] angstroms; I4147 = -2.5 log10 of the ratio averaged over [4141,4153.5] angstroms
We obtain 0.04 mag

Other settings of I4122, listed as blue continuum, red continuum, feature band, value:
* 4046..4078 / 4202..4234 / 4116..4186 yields -2.6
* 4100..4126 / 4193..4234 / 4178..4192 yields -0.1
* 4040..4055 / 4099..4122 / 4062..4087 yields 0.7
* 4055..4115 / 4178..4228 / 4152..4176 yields 0.8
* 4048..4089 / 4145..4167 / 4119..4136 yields -1.4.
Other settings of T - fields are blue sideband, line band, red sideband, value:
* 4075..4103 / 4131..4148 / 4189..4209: 1.7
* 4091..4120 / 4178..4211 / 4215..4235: 2.0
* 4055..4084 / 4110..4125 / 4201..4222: -2.7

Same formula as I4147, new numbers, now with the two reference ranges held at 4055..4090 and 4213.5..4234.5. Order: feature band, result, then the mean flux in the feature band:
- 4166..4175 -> -0.015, 2.47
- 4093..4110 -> -0.210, 3.13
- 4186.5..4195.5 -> -0.034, 2.47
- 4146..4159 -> 0.073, 2.31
